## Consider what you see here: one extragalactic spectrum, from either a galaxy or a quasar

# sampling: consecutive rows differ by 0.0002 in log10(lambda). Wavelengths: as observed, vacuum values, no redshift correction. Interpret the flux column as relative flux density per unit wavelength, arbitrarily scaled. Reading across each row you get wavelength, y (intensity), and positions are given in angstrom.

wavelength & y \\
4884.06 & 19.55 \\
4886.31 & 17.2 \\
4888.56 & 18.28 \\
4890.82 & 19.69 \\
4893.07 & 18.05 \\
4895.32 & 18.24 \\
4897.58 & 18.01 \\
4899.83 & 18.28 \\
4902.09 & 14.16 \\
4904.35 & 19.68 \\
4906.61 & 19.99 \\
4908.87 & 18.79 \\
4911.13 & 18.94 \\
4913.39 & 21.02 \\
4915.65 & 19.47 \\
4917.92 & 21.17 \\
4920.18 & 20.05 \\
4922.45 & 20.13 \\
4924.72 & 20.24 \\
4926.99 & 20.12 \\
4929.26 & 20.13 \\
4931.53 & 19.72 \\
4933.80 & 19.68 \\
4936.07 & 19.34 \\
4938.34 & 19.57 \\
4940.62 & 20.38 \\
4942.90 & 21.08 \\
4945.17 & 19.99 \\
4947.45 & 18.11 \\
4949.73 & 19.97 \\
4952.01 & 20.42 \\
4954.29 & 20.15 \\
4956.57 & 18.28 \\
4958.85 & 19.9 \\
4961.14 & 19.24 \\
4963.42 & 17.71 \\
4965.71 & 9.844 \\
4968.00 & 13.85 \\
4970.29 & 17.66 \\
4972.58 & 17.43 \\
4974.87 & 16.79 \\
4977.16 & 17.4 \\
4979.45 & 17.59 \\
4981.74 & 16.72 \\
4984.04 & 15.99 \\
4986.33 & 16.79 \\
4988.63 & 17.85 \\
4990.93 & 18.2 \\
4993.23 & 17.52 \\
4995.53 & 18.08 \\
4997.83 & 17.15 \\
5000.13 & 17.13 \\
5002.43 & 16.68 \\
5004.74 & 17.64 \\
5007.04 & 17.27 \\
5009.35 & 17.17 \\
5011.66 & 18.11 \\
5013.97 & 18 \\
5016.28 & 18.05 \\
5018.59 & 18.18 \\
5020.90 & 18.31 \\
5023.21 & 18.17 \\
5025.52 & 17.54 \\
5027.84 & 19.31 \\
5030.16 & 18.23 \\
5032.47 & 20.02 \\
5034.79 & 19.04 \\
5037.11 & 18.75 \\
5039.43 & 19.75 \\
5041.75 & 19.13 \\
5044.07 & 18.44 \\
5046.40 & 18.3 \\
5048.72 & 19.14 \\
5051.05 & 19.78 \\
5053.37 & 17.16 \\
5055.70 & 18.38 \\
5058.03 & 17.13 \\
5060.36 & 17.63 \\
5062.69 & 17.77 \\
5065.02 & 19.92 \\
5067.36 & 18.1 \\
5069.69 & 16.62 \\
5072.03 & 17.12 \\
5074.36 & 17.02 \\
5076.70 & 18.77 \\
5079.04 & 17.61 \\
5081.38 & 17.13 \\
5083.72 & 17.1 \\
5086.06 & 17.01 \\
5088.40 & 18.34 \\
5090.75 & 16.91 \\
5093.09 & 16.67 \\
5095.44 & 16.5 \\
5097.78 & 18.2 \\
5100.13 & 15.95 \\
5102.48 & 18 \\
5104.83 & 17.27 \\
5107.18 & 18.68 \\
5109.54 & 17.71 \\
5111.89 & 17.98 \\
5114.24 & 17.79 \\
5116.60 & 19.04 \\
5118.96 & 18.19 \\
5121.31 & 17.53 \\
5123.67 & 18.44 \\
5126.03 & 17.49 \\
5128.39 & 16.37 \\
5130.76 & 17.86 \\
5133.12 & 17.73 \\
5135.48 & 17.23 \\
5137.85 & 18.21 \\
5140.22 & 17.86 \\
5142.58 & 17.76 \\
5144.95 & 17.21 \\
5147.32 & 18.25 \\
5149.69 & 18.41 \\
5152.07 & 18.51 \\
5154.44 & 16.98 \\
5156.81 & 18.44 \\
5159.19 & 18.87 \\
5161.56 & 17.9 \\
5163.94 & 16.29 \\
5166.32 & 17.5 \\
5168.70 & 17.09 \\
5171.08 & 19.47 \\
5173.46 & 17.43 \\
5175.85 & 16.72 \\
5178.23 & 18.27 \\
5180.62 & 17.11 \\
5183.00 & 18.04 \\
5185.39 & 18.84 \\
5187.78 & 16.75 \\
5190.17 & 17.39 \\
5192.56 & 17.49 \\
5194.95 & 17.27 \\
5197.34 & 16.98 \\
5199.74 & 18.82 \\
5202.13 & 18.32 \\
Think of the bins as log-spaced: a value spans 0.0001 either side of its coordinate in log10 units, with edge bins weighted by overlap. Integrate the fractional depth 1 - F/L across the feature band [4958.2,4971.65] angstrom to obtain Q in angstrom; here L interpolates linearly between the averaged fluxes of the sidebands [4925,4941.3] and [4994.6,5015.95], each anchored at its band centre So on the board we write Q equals 1.8 angstrom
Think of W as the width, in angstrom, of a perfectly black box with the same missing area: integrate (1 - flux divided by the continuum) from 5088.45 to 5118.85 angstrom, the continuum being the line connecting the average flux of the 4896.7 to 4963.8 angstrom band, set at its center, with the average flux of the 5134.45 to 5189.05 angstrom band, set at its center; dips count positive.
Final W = 1.0 angstrom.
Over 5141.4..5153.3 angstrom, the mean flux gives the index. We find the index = 18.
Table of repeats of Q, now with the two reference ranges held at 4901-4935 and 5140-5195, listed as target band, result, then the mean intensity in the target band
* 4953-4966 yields 0.8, 18.1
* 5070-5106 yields 2.0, 17.3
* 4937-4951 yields -0.3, 19.8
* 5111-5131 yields 0.3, 17.8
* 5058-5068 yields 0.2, 18.2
